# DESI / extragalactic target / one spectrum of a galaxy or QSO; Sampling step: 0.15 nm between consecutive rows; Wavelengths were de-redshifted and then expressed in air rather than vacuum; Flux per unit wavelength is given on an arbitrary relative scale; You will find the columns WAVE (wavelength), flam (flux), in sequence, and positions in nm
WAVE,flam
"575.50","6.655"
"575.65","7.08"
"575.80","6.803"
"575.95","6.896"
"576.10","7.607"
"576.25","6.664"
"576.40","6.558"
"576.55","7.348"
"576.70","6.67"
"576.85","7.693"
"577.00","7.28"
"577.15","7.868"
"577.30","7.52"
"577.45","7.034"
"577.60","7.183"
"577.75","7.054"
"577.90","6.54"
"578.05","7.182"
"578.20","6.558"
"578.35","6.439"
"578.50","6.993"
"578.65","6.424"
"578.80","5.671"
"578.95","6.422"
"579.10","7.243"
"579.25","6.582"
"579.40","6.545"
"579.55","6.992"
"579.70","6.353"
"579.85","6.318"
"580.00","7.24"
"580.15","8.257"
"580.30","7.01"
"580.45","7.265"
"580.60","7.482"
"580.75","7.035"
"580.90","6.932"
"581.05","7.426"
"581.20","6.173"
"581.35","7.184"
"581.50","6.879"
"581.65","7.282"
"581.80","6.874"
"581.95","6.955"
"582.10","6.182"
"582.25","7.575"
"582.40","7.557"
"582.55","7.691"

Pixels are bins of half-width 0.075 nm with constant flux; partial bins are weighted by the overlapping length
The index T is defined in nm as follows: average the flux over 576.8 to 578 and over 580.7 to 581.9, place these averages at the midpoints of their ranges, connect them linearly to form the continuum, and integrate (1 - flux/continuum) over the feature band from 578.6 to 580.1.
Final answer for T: 0.11 nm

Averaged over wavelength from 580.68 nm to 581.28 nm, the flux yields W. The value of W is 6.89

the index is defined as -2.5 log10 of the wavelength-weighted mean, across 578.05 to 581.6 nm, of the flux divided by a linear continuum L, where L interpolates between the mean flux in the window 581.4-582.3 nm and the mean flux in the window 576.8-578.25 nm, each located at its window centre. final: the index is 0.03 mag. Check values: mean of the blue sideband 7.19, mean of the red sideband 6.95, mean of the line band 6.85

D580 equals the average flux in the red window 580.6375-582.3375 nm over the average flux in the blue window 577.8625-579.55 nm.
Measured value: 1.05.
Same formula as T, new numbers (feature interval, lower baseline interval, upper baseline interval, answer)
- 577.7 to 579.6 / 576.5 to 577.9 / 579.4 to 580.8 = 0.14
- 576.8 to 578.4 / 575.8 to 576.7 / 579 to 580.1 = -0.05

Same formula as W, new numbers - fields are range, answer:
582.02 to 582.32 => 6.87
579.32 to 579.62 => 6.76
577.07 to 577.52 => 7.48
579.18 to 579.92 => 6.56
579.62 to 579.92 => 6.35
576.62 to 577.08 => 7.22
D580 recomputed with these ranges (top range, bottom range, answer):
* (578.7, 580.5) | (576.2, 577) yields 0.97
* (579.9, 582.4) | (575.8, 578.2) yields 1.00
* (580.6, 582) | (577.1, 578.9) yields 1.02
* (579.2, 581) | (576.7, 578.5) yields 0.99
